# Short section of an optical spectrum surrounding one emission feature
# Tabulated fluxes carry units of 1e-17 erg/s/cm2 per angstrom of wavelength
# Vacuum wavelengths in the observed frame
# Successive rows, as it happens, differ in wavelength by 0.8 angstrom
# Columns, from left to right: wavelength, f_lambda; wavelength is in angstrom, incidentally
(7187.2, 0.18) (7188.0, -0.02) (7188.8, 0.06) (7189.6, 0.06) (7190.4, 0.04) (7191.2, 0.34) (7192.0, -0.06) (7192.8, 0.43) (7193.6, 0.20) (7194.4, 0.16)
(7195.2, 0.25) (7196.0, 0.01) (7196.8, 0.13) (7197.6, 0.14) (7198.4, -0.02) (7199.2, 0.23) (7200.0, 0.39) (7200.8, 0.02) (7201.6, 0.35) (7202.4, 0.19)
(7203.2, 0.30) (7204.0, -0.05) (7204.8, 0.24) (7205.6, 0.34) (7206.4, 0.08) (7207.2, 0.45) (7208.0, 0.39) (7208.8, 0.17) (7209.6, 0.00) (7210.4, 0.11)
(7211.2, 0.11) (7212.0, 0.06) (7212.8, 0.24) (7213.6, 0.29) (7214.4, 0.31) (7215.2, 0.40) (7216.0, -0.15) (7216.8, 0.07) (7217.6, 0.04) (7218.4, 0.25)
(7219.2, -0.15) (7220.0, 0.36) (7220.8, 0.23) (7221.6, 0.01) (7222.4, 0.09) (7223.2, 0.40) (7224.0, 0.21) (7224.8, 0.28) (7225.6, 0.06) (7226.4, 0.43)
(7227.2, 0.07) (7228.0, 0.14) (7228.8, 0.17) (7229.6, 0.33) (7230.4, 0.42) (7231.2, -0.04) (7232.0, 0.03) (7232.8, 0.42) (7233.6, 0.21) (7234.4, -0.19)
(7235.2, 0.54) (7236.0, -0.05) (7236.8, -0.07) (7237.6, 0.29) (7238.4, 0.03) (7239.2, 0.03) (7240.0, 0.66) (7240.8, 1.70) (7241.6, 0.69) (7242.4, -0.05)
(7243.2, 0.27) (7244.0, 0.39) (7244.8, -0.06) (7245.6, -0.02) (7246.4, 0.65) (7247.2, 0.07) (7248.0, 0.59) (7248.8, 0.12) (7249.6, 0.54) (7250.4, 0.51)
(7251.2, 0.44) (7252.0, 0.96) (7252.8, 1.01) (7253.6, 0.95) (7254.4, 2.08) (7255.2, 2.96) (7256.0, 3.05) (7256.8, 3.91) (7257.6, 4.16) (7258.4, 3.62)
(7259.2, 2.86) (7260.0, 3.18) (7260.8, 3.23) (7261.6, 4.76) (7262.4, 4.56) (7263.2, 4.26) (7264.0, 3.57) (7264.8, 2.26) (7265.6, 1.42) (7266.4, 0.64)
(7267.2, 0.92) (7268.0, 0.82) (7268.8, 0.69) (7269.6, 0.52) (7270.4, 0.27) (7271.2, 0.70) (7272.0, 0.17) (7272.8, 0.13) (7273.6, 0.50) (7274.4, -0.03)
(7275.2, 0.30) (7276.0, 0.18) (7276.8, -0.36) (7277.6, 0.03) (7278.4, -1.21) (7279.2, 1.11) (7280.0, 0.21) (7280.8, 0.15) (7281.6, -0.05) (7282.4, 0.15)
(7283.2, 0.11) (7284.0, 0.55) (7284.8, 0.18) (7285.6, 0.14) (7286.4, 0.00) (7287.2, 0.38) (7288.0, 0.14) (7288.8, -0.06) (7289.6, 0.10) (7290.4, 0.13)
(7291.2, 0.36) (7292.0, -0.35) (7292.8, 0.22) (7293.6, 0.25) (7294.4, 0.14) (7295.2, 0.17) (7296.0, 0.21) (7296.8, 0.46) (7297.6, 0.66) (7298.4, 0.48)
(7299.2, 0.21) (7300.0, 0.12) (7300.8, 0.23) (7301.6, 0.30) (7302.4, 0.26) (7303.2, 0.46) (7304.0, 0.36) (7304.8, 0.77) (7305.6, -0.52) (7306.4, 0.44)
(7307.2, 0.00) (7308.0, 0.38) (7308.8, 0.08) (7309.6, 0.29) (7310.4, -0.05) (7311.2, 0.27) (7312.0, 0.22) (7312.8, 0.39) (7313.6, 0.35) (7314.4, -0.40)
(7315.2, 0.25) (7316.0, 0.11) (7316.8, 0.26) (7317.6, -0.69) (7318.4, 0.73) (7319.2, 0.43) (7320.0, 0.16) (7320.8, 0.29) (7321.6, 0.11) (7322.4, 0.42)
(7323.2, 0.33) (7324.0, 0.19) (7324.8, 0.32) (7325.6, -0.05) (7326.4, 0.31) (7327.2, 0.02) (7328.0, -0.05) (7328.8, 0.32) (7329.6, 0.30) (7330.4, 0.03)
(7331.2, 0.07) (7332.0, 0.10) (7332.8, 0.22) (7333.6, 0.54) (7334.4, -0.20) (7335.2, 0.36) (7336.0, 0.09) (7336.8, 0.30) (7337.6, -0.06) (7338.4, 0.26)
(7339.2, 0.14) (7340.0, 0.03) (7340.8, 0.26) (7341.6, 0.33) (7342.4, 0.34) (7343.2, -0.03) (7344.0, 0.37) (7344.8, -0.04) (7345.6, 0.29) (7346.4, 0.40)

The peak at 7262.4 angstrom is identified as [O II]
